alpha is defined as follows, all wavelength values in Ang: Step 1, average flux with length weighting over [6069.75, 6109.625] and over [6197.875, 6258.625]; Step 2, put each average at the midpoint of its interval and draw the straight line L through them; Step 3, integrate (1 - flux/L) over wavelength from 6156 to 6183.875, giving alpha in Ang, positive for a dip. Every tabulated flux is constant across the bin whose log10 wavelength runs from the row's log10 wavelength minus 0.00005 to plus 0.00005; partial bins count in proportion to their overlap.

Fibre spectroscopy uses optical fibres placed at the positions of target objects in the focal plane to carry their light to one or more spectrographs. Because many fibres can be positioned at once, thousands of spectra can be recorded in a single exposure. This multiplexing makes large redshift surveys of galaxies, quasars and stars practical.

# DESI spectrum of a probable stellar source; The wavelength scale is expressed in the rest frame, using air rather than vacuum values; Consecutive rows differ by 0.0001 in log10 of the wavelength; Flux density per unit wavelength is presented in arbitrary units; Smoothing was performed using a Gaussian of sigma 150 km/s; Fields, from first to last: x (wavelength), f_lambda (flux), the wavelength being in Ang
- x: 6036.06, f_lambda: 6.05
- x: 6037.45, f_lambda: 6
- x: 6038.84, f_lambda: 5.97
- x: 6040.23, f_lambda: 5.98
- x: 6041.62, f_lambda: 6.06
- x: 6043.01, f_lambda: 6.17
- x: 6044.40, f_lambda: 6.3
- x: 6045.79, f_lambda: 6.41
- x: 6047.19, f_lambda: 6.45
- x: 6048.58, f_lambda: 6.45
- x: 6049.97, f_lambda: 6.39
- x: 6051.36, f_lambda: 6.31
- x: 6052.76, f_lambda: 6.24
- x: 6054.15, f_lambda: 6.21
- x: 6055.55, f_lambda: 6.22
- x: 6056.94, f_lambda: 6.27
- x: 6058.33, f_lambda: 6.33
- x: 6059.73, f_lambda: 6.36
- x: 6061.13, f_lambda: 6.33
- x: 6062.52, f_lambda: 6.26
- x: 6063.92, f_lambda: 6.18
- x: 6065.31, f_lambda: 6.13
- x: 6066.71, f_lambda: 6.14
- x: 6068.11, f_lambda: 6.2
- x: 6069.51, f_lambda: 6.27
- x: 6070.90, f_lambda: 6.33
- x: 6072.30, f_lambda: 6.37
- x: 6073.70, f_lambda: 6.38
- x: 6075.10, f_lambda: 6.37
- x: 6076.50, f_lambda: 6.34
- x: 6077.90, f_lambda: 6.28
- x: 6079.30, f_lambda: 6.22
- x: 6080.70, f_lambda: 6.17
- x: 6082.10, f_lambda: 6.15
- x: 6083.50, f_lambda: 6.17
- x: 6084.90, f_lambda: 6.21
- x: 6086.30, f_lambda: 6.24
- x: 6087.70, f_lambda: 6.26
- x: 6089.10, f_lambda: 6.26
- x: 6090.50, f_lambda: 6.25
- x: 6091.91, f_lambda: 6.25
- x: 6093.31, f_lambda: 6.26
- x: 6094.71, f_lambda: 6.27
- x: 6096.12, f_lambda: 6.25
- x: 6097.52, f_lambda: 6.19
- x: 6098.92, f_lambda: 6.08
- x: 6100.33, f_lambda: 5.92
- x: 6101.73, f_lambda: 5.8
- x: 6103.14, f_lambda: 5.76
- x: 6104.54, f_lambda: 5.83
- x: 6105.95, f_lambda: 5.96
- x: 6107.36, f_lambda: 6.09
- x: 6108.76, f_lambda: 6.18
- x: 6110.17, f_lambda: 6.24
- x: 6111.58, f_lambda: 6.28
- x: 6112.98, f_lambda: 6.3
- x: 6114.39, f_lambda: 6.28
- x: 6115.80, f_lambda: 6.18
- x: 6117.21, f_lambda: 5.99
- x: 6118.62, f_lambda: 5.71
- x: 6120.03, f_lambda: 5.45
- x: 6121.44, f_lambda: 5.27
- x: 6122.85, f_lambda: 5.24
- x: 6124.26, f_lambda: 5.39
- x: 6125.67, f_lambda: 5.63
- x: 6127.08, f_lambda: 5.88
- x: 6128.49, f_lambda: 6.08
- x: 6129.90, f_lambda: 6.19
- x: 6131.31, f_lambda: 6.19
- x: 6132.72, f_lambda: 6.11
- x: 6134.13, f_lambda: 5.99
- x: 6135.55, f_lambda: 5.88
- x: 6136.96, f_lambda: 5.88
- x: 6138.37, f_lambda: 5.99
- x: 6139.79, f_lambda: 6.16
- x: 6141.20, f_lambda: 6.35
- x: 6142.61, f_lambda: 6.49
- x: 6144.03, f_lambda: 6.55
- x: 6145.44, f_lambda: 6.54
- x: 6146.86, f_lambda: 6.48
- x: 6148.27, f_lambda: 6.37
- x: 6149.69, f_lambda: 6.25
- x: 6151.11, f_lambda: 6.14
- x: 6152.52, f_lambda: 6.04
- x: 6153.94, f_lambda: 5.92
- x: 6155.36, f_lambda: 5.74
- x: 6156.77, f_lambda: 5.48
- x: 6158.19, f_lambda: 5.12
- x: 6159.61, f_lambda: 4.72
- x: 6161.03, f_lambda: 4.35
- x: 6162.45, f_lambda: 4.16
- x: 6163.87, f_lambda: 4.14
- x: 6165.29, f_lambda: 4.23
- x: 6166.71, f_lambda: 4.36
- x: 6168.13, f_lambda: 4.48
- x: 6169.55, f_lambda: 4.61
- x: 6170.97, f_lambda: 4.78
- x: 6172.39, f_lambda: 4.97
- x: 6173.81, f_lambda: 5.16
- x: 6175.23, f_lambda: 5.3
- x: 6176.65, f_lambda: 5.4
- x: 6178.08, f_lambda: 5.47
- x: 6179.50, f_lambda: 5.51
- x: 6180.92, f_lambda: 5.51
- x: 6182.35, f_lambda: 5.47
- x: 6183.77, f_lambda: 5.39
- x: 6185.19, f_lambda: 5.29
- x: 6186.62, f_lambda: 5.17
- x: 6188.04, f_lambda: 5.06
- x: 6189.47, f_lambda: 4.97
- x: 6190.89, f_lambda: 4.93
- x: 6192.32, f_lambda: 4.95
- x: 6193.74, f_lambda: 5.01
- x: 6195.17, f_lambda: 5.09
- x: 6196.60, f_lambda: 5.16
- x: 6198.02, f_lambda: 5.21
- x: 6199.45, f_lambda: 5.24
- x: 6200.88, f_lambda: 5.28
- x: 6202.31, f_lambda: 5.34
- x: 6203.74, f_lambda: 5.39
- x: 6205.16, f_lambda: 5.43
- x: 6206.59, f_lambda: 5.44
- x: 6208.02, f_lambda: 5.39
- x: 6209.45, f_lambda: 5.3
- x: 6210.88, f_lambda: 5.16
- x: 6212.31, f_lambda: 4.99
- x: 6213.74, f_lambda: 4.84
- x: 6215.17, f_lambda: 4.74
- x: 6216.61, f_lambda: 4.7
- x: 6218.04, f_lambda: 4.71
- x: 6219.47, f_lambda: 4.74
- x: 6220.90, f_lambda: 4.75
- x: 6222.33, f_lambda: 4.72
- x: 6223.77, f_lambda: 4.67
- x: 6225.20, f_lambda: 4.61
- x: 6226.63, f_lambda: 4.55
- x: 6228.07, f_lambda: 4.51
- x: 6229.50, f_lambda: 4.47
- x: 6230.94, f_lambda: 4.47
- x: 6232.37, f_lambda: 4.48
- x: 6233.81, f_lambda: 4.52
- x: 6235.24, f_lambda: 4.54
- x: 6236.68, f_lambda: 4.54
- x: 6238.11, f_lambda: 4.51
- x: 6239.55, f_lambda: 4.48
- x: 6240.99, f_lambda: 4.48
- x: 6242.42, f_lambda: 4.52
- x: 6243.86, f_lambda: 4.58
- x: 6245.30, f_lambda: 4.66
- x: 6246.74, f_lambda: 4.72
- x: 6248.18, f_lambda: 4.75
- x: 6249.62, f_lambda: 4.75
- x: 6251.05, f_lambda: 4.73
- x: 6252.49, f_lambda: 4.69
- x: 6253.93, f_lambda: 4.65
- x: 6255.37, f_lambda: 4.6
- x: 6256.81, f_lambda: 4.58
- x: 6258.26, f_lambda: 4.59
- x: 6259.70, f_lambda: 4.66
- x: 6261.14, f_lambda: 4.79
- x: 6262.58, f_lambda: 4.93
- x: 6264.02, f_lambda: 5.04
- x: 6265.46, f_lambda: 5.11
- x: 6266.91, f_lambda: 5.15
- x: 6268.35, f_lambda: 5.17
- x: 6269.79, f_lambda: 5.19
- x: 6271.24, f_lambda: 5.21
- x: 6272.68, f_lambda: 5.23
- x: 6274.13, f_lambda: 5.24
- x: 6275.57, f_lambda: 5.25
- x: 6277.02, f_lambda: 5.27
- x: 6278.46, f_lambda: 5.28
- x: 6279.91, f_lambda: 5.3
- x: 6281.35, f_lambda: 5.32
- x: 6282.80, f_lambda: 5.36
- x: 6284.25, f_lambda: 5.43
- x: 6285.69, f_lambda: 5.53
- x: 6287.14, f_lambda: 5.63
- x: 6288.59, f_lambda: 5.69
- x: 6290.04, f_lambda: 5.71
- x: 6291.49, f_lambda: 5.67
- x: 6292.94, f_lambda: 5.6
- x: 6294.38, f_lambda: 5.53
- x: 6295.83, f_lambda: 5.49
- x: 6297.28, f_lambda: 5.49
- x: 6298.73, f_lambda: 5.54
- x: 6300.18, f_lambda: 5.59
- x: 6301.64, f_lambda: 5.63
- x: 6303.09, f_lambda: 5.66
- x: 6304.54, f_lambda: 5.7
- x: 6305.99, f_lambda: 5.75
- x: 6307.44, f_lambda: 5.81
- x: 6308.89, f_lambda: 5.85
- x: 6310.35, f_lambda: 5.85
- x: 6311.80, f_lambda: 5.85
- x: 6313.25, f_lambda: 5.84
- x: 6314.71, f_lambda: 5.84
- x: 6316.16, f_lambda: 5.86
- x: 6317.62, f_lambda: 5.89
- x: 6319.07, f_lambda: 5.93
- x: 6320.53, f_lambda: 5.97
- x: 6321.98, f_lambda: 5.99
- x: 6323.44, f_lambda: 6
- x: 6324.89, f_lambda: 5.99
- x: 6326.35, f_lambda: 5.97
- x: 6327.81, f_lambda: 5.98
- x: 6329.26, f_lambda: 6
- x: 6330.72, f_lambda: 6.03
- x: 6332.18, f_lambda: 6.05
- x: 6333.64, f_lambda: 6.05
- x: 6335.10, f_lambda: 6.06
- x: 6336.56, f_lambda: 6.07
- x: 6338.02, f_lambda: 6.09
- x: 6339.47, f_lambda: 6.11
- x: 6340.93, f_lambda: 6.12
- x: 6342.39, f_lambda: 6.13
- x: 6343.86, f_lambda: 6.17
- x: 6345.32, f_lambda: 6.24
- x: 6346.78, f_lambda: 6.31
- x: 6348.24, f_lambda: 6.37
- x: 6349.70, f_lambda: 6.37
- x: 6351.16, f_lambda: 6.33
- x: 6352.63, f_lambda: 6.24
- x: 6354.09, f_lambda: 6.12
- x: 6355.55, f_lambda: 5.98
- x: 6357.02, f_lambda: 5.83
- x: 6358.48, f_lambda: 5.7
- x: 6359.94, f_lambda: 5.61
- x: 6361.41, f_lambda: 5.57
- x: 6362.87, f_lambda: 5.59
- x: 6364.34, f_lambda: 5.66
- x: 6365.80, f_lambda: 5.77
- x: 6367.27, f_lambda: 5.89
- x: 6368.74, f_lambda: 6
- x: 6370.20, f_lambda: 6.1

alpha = 2.3 Ang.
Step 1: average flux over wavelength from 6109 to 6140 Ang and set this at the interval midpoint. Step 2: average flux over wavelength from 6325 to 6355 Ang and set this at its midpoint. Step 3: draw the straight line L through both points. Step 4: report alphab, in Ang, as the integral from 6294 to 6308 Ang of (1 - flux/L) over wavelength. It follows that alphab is 1.1 Ang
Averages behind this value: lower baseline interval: 5.92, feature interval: 5.62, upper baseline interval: 6.14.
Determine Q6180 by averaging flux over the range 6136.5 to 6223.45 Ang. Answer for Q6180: 5.28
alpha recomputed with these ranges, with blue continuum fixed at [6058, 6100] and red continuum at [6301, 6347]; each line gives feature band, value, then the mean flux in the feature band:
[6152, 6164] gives 2.0 Ang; 5.1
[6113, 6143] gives 1.3 Ang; 5.92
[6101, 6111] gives 0.4 Ang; 5.98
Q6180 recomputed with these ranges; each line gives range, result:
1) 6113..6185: 5.58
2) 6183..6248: 4.88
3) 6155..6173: 4.68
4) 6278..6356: 5.86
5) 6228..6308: 5.07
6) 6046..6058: 6.32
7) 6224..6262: 4.6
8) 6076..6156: 6.08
